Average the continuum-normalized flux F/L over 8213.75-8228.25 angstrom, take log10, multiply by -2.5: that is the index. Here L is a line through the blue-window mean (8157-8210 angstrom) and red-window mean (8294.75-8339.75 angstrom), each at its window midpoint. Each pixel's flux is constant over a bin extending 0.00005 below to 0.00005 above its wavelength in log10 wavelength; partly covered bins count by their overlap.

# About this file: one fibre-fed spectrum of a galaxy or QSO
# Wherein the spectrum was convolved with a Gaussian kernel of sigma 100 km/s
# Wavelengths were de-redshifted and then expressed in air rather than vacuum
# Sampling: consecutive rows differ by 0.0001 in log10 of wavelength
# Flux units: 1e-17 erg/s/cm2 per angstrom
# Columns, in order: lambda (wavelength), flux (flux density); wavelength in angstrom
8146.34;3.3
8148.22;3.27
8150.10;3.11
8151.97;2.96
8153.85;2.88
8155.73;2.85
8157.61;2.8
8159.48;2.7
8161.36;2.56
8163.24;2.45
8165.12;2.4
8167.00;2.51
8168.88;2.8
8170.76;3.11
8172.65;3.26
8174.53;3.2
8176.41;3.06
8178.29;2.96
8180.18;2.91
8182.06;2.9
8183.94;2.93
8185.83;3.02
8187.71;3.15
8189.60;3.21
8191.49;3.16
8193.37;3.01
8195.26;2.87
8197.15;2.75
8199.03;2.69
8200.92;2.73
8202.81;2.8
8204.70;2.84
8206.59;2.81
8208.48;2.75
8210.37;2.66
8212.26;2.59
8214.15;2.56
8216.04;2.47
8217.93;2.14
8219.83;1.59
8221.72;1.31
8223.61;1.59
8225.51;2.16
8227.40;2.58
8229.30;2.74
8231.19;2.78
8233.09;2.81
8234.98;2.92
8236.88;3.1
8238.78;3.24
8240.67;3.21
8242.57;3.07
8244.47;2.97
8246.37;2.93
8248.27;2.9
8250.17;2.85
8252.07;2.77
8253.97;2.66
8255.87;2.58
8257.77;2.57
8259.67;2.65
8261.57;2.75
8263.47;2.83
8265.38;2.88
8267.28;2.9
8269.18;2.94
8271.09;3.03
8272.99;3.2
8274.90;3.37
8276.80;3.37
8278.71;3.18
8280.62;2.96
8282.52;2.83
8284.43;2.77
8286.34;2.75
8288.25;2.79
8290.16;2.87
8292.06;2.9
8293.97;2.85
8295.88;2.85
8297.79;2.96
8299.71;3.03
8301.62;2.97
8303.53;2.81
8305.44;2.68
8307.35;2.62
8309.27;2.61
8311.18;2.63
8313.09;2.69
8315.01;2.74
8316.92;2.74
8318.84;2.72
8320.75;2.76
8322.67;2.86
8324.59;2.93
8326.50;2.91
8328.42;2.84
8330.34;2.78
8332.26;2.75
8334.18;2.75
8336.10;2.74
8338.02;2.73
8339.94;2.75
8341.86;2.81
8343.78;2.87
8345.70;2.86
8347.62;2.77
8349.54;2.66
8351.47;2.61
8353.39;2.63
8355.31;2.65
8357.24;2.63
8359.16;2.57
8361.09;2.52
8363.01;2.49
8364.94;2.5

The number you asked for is 0.368 mag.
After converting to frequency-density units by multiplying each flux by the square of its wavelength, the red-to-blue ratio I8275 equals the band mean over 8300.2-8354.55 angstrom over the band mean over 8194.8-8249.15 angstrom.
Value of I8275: 1.1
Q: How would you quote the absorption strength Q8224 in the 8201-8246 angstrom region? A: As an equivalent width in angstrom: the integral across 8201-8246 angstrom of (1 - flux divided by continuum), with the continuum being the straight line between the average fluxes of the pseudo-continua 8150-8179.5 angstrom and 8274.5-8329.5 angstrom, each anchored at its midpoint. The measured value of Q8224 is 3.9 angstrom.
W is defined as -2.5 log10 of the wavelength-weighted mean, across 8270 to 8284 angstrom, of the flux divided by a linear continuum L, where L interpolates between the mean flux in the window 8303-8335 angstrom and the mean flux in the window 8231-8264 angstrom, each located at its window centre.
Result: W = -0.109 mag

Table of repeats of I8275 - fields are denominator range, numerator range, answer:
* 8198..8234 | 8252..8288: 1.20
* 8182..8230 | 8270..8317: 1.13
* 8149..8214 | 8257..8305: 1.05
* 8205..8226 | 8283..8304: 1.29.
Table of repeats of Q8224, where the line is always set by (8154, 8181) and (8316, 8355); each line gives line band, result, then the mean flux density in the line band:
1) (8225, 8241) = -0.21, 2.84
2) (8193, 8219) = 1.26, 2.68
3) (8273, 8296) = -1.51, 2.97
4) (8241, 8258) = -0.22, 2.83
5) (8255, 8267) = 0.32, 2.72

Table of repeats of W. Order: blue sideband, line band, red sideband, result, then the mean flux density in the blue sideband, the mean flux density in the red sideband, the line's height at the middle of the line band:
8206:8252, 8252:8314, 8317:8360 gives -0.068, 2.62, 2.75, 2.68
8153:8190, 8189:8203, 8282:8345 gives -0.014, 2.88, 2.8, 2.86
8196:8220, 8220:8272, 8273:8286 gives 0.056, 2.6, 3.07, 2.85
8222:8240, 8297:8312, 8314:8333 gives -0.009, 2.62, 2.8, 2.76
